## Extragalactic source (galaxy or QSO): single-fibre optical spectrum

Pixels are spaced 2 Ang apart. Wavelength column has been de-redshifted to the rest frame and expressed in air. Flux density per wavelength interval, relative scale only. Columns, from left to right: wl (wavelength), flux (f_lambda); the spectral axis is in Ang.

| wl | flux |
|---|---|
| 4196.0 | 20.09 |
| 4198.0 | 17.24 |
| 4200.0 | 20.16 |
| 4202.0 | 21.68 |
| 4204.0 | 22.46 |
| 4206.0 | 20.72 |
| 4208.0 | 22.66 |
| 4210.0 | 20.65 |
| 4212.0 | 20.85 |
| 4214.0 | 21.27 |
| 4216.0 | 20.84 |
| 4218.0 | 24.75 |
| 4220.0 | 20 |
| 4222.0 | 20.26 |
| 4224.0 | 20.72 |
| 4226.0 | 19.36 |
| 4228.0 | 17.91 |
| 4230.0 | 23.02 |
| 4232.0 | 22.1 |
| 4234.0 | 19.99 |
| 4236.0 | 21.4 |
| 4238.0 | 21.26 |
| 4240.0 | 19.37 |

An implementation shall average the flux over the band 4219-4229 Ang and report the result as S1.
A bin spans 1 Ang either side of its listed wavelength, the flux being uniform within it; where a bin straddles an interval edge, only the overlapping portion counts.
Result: 19.6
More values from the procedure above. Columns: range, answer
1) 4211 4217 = 21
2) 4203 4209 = 21.9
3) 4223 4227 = 20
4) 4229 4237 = 21.6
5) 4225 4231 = 20.1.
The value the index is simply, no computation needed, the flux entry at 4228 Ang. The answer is 17.91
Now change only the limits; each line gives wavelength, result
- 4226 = 19.36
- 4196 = 20.09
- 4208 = 22.66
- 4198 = 17.24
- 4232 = 22.1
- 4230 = 23.02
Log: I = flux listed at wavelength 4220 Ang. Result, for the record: 20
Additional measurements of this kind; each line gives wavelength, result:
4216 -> 20.84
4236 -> 21.4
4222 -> 20.26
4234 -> 19.99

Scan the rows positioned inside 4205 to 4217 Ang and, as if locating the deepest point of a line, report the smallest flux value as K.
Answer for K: 20.65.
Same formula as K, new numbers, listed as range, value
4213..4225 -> 20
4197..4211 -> 17.24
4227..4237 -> 17.91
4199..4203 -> 20.16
